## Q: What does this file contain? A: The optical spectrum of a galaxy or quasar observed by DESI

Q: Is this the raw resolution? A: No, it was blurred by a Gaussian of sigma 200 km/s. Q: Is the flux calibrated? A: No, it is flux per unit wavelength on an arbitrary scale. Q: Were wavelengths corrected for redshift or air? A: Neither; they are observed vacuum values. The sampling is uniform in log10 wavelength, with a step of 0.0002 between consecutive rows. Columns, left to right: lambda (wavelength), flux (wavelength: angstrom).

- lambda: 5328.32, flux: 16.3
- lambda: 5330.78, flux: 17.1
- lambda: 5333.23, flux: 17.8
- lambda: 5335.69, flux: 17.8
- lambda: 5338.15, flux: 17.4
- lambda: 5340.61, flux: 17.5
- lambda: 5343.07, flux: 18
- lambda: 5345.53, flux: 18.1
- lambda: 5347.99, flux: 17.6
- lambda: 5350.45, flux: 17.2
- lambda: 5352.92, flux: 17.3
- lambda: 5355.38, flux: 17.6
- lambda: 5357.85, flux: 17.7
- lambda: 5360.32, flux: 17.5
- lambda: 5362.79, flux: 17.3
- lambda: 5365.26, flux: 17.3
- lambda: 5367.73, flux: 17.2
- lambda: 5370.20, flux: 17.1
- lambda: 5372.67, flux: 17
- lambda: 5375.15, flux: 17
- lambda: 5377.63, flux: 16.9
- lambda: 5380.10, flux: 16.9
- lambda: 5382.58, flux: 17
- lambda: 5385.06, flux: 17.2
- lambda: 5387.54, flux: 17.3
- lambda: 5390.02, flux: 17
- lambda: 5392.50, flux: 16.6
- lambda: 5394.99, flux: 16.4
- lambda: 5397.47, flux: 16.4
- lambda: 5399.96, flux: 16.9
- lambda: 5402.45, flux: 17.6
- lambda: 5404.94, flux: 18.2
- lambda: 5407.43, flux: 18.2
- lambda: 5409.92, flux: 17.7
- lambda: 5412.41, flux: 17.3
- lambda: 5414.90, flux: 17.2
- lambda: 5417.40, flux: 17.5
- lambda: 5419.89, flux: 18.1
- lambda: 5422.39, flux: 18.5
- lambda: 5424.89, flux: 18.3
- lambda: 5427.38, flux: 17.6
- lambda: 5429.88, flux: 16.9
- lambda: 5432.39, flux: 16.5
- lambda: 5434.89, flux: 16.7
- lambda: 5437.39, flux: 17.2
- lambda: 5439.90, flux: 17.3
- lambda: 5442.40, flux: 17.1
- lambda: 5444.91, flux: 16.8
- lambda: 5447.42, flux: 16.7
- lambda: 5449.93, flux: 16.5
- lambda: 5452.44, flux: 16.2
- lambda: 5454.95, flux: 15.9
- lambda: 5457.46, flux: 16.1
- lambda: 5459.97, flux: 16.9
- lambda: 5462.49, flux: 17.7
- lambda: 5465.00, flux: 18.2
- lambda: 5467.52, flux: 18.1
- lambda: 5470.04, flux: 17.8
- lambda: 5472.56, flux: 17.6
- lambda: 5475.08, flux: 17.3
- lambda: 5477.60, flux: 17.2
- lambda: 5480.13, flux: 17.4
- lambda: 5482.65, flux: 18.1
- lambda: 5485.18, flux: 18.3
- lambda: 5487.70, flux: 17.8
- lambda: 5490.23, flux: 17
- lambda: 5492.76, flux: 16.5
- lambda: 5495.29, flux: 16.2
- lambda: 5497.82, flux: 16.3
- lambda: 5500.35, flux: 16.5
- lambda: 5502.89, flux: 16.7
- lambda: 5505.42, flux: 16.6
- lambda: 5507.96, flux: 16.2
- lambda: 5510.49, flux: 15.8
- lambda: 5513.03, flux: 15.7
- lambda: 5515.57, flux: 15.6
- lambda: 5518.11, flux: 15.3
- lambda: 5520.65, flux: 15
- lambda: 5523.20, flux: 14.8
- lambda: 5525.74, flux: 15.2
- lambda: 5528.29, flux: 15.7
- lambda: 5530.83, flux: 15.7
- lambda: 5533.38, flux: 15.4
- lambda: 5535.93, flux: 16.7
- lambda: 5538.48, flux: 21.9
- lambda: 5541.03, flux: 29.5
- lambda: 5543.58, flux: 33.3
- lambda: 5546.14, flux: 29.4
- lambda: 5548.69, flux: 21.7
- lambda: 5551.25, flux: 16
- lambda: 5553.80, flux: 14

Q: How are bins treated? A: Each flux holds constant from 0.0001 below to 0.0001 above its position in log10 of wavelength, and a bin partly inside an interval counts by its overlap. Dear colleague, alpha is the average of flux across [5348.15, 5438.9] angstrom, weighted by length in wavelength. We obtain 17.3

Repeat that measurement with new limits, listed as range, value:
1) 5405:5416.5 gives 17.7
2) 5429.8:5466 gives 16.8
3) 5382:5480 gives 17.2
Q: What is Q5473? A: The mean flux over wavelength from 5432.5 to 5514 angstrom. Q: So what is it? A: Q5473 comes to 16.9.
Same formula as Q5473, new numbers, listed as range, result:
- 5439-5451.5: 16.9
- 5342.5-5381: 17.4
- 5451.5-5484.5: 17.3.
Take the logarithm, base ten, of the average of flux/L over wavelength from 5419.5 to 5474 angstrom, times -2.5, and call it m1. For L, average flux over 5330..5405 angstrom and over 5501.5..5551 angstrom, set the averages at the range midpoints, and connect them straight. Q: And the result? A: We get 0.05 mag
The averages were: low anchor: 17.3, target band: 17.2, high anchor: 18.7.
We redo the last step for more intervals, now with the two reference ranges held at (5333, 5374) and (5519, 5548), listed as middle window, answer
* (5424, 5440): 0.09 mag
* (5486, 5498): 0.16 mag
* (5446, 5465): 0.14 mag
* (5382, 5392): 0.06 mag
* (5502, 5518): 0.23 mag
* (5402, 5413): 0.03 mag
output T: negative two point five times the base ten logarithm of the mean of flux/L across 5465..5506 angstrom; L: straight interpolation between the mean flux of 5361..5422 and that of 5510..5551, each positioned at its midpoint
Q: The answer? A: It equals 0.08 mag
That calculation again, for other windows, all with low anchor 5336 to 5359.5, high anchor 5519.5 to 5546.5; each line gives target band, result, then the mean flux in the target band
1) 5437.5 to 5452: 0.12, 16.9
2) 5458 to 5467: 0.09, 17.5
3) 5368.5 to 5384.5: 0.06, 17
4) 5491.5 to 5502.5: 0.19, 16.4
